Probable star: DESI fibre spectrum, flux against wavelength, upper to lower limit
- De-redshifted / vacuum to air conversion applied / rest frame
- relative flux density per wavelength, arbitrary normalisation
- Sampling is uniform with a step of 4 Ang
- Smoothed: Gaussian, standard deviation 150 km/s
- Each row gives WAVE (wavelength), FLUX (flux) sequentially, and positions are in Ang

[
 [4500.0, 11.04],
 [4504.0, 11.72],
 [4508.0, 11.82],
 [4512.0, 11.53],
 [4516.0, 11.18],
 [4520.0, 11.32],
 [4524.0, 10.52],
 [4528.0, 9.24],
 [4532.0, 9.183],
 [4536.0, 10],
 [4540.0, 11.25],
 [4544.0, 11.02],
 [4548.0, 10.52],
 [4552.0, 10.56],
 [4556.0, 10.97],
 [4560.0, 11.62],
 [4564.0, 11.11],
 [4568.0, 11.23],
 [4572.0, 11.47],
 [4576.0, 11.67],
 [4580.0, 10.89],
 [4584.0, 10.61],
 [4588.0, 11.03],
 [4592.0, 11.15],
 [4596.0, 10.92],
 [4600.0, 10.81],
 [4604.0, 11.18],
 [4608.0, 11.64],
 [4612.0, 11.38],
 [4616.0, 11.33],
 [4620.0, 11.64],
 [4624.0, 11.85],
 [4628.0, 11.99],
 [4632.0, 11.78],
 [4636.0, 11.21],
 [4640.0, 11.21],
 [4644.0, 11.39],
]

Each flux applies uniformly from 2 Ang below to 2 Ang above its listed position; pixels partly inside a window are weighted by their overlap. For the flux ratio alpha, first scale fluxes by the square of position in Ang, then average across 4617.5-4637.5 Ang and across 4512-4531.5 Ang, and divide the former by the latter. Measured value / 1.16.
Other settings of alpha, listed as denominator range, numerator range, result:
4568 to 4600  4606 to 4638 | 1.06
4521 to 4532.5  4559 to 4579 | 1.18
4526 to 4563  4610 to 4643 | 1.14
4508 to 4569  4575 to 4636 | 1.08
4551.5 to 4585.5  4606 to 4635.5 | 1.07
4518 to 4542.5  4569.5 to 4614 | 1.12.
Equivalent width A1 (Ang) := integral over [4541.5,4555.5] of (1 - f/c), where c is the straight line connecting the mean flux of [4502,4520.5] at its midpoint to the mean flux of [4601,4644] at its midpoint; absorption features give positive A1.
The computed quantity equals 0.9 Ang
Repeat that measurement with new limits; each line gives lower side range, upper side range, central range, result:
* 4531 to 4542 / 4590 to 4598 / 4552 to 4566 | -0.8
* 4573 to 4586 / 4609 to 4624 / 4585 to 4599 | 0.3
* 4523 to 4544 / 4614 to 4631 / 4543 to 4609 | -1.3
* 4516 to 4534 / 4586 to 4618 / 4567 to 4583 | -0.7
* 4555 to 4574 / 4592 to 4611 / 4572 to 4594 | 0.2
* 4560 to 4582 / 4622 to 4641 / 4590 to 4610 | 0.6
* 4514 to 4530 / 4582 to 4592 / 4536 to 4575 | -1.1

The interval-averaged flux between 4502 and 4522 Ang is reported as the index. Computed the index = 11.5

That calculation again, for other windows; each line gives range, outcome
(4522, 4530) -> 9.88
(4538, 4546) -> 11.1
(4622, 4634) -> 11.9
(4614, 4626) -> 11.6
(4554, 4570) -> 11.2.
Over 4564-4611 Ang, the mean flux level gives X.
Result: 11.1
